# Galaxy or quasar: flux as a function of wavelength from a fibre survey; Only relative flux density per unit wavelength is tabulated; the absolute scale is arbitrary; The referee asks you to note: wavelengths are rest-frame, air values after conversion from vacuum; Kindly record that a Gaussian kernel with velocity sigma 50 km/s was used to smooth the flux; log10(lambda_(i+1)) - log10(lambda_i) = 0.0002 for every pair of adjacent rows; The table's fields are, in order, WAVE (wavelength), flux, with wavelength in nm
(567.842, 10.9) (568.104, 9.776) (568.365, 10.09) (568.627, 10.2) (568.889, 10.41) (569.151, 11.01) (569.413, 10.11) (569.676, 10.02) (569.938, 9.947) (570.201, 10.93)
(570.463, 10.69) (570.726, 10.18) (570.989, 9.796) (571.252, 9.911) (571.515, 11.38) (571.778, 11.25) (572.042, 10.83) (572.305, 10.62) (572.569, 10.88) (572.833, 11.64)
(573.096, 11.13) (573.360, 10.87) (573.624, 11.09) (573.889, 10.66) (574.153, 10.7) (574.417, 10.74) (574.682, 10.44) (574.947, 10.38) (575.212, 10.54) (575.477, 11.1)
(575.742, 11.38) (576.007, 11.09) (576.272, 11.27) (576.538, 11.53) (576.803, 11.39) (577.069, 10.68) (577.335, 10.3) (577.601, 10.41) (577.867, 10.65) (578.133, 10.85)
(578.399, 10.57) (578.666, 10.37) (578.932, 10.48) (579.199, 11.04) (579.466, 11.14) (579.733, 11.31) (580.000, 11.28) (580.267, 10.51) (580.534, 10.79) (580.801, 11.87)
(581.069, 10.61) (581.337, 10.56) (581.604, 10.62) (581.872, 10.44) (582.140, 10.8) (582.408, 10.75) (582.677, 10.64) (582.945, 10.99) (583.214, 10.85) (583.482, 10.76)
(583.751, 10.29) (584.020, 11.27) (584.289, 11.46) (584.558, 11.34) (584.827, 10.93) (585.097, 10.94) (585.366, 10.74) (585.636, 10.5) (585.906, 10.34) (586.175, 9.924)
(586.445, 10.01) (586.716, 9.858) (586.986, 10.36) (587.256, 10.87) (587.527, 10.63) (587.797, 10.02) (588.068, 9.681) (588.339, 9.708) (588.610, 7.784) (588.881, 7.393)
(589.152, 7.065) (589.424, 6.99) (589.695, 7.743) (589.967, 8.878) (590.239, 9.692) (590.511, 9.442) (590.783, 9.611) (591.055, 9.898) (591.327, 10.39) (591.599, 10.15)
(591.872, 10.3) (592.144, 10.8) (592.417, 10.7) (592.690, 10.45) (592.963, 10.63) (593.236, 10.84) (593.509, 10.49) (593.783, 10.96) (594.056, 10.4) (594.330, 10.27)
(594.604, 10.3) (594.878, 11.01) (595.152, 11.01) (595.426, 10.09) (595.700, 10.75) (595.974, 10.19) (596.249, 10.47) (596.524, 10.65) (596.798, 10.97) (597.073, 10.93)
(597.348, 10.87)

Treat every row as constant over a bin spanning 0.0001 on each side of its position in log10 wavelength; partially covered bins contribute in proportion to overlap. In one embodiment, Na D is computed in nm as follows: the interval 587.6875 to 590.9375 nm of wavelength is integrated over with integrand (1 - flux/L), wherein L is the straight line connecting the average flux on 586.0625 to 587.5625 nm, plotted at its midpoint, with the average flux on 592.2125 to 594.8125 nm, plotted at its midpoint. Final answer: 0.54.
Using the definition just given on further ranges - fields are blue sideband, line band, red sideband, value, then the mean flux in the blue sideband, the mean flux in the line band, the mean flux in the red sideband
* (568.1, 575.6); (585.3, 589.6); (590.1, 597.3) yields 0.43 nm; 10.6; 9.45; 10.4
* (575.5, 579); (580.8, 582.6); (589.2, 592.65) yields -0.05 nm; 10.9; 10.7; 9.51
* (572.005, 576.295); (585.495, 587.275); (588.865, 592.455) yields -0.10 nm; 10.9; 10.2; 9.24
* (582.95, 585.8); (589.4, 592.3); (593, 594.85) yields 0.31 nm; 10.9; 9.55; 10.6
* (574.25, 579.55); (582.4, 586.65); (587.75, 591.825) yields -0.44 nm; 10.8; 10.7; 8.97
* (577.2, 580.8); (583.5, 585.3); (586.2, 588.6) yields -0.13 nm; 10.8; 11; 10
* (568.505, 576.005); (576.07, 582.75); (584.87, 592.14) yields -0.41 nm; 10.7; 10.8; 9.61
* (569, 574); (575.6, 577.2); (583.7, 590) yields -0.13 nm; 10.7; 11.2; 9.78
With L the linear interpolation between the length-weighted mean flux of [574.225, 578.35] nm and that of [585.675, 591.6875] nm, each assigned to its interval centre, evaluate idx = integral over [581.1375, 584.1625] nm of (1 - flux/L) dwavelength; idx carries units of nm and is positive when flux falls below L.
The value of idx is -0.19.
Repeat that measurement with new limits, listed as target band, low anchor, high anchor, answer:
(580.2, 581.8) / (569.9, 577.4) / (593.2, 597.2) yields -0.01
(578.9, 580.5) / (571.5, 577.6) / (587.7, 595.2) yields -0.06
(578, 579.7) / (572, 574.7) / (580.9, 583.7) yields 0.00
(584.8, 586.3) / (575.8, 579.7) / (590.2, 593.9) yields 0.00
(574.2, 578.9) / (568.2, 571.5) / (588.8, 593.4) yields -0.35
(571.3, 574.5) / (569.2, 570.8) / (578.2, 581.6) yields -0.14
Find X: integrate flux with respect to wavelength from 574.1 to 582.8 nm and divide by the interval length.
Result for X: 10.8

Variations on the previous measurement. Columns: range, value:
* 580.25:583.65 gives 10.8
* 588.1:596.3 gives 9.81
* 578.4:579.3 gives 10.6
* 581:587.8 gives 10.6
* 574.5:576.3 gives 10.9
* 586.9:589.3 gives 9.24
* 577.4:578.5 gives 10.6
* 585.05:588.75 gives 10.1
